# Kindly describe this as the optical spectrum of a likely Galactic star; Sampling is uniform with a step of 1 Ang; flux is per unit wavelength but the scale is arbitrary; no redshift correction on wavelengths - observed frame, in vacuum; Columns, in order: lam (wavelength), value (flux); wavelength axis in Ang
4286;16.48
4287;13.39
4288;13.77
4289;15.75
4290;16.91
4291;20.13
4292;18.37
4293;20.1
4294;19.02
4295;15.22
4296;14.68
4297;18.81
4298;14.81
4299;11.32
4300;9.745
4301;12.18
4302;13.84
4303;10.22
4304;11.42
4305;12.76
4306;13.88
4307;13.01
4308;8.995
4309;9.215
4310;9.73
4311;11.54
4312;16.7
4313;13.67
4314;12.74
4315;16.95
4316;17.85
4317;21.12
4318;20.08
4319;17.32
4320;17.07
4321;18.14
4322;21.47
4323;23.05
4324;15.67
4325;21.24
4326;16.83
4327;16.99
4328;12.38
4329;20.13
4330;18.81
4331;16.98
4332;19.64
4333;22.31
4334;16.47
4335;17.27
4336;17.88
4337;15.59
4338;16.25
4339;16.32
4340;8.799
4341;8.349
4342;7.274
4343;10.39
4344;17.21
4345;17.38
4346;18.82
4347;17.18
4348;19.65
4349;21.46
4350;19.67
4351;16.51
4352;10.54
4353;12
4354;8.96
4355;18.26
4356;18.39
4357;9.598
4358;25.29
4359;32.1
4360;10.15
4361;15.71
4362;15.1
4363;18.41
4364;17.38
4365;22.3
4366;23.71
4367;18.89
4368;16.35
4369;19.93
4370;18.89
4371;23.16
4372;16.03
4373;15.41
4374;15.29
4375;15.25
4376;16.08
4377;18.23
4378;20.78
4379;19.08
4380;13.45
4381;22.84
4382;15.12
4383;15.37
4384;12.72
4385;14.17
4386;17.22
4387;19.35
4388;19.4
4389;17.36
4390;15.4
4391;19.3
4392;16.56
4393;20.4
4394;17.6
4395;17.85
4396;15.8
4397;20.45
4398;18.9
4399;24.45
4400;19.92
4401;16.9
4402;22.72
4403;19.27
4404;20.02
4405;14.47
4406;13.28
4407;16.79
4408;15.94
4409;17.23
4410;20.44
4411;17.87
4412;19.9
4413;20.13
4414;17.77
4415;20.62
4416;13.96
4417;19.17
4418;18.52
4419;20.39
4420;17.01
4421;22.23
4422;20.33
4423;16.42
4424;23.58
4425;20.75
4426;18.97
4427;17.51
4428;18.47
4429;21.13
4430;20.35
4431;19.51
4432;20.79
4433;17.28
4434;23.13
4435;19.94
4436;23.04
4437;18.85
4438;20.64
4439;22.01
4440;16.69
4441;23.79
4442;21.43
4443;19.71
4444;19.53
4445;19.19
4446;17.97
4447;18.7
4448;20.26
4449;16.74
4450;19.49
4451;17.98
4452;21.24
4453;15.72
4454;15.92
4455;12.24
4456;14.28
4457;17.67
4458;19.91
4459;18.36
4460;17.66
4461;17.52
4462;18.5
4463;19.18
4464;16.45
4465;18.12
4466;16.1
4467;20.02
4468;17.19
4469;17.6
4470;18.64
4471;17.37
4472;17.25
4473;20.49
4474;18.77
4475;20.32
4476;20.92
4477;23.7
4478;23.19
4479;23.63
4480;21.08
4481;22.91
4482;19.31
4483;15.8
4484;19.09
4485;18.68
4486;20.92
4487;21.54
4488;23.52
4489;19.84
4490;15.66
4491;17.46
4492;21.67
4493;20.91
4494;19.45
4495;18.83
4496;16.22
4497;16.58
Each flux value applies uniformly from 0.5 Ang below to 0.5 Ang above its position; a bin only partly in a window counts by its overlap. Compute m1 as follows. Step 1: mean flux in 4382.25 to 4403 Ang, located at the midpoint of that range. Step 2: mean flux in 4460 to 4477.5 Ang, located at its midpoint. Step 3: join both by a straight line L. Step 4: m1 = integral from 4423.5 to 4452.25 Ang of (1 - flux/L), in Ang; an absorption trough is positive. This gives -2.34 Ang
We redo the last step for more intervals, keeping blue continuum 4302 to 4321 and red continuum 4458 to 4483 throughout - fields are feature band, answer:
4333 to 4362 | -1.06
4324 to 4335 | -2.40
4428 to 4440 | -1.48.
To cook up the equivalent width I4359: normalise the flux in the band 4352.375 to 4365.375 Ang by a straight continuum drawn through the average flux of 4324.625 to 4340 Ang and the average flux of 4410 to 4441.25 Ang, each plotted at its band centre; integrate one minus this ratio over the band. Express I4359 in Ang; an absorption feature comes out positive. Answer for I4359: 0.68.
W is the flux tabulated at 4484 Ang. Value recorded 19.09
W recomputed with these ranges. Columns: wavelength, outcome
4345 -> 17.38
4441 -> 23.79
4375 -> 15.25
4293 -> 20.1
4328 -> 12.38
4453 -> 15.72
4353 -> 12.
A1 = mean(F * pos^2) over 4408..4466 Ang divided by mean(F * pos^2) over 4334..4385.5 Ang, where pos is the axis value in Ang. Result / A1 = 1.17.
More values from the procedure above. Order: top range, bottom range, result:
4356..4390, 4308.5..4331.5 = 1.09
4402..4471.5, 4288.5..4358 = 1.25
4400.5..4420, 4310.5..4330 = 1.08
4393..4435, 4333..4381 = 1.16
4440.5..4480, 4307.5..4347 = 1.25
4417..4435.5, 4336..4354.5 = 1.40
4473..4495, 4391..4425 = 1.12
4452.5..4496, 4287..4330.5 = 1.30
